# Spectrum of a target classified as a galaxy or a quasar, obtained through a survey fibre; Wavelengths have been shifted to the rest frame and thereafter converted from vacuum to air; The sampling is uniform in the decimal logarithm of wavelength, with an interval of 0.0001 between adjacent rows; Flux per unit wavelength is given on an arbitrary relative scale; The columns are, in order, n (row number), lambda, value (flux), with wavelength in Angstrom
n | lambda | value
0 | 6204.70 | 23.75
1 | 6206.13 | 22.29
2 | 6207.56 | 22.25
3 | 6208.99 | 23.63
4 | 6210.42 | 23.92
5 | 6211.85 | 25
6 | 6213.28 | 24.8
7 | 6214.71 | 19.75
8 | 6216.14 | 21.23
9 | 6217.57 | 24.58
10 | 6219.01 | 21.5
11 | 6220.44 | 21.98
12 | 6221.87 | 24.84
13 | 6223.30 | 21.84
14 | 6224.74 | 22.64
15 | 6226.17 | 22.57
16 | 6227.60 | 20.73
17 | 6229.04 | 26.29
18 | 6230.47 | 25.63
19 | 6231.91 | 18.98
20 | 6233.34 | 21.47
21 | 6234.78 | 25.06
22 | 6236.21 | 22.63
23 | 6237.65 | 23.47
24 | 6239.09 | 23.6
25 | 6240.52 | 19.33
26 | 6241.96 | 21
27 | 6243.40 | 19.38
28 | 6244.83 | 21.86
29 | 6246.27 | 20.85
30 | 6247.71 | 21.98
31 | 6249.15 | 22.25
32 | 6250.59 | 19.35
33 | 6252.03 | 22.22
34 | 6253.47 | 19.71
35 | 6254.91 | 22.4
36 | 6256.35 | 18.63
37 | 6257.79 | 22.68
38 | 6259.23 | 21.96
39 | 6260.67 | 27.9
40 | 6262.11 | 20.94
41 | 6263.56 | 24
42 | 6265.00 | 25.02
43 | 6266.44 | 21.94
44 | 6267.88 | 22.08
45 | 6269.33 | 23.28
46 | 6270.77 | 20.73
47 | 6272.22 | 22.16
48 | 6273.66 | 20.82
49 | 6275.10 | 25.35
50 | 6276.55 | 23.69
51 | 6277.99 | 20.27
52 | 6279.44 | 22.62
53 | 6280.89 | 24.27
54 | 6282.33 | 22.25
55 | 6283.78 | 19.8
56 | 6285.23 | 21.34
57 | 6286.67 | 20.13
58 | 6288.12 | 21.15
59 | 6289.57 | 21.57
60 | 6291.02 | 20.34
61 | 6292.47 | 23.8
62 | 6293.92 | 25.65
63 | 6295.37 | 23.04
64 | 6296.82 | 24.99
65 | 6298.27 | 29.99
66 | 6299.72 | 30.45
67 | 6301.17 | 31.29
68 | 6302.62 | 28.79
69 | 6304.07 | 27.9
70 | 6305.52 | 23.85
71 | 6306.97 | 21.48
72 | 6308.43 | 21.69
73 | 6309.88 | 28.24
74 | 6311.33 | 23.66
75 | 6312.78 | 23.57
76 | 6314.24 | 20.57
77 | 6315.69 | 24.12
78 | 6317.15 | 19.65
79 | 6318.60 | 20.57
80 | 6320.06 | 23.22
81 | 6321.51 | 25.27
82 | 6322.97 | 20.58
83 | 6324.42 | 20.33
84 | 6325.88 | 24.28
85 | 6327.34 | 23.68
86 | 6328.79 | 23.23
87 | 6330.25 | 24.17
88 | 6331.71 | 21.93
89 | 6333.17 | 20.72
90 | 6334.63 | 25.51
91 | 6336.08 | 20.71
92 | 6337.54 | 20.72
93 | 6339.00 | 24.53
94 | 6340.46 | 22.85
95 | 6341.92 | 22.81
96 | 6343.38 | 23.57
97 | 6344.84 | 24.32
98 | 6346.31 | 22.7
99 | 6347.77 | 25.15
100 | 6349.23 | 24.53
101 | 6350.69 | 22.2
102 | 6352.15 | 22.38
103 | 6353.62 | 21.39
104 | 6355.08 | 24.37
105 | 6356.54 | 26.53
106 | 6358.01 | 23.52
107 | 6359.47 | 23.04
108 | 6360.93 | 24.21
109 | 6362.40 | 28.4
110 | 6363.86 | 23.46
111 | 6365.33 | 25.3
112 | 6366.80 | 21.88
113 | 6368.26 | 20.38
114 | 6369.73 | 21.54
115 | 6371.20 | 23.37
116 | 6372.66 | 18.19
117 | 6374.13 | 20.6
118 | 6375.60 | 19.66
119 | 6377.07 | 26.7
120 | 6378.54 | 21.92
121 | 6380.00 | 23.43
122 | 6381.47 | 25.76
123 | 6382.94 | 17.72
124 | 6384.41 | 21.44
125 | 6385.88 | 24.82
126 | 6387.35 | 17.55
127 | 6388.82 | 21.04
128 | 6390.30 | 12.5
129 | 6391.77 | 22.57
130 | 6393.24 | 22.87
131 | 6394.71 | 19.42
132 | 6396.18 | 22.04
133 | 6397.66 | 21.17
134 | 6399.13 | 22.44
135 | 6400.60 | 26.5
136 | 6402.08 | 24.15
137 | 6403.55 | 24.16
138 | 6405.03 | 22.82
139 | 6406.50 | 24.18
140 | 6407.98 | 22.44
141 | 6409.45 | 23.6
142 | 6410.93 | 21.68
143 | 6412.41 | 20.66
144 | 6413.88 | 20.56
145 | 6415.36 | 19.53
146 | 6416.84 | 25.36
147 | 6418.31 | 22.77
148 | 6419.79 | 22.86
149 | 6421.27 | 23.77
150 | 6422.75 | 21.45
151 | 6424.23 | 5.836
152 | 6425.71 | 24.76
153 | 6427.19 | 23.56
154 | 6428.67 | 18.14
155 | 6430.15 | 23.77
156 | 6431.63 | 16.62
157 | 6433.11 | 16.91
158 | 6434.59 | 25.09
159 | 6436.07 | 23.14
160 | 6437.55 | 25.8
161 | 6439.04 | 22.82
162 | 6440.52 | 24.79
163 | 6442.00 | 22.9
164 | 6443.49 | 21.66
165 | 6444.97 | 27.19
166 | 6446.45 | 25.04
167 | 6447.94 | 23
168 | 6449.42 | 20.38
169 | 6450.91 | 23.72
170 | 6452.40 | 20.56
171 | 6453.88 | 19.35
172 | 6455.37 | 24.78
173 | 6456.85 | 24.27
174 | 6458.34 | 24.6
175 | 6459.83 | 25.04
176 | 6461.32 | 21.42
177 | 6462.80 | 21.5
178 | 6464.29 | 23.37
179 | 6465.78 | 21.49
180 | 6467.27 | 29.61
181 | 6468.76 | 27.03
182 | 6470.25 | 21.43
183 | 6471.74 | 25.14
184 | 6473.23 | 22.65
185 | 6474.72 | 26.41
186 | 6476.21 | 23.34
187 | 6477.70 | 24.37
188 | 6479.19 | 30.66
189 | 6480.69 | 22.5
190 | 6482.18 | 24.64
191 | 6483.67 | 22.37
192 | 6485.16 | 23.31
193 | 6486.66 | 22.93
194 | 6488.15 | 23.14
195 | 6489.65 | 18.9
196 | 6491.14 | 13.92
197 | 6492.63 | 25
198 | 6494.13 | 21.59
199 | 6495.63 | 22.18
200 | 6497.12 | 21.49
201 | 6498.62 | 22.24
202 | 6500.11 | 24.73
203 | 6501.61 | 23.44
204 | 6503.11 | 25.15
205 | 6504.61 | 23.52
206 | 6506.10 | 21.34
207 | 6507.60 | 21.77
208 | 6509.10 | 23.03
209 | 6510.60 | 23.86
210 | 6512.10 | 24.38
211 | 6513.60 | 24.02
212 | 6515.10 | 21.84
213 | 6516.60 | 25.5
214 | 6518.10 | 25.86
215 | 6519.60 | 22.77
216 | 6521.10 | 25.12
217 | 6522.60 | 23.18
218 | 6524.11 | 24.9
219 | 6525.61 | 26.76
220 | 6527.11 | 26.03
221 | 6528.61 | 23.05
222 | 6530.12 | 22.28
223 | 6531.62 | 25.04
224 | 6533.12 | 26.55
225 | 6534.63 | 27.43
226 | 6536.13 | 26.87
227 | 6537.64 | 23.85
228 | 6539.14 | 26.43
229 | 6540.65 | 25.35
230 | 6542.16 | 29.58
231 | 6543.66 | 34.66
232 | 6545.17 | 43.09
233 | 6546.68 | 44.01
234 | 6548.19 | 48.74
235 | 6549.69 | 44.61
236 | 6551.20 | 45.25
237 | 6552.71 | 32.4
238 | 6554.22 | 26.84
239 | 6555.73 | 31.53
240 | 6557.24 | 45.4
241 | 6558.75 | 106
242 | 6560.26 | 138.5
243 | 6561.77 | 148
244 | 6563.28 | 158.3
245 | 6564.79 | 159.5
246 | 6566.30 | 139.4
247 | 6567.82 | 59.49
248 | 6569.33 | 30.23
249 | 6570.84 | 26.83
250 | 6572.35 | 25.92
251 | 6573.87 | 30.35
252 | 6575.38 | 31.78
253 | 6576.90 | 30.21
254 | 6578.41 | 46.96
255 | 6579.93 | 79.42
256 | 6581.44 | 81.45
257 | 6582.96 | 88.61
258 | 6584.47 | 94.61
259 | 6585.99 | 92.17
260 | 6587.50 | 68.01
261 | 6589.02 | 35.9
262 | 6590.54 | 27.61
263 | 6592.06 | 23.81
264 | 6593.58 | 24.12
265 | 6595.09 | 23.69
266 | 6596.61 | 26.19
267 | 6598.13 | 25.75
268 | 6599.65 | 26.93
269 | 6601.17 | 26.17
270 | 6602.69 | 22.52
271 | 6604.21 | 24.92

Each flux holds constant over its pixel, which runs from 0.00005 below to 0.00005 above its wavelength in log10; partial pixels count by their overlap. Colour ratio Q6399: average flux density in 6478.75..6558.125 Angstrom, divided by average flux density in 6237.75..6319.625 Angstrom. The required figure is 1.18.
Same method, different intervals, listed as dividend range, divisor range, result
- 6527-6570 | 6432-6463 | 2.45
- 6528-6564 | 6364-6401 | 2.32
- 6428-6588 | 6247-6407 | 1.58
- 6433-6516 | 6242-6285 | 1.06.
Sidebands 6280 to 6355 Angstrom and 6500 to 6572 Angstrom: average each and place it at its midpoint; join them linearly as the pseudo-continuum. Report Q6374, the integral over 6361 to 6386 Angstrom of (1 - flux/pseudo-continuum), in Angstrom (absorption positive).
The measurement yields 5.2 Angstrom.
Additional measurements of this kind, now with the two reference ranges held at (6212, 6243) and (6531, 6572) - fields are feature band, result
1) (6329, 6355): 9.0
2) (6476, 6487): 5.7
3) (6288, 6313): 4.4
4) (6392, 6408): 7.2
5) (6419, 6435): 8.7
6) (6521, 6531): 5.6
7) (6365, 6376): 4.9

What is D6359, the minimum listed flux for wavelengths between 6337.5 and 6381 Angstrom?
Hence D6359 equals 18.19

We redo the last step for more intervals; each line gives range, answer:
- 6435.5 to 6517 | 13.92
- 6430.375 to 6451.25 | 16.62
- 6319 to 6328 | 20.33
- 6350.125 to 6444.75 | 5.836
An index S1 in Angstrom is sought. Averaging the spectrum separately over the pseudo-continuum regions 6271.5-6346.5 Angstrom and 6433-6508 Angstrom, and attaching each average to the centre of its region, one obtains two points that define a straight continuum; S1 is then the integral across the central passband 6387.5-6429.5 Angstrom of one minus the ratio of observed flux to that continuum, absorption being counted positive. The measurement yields 3.28 Angstrom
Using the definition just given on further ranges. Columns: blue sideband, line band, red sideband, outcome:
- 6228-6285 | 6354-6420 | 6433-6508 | 1.3 Angstrom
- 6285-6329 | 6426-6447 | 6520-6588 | 8.9 Angstrom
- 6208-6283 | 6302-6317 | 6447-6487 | -0.9 Angstrom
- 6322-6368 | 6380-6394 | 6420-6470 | 1.3 Angstrom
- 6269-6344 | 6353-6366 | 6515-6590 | 2.1 Angstrom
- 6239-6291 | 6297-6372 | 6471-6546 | -3.8 Angstrom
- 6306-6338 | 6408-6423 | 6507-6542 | 0.9 Angstrom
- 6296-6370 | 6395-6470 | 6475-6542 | 4.0 Angstrom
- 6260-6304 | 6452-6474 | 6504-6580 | 8.3 Angstrom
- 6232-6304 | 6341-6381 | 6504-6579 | 8.9 Angstrom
